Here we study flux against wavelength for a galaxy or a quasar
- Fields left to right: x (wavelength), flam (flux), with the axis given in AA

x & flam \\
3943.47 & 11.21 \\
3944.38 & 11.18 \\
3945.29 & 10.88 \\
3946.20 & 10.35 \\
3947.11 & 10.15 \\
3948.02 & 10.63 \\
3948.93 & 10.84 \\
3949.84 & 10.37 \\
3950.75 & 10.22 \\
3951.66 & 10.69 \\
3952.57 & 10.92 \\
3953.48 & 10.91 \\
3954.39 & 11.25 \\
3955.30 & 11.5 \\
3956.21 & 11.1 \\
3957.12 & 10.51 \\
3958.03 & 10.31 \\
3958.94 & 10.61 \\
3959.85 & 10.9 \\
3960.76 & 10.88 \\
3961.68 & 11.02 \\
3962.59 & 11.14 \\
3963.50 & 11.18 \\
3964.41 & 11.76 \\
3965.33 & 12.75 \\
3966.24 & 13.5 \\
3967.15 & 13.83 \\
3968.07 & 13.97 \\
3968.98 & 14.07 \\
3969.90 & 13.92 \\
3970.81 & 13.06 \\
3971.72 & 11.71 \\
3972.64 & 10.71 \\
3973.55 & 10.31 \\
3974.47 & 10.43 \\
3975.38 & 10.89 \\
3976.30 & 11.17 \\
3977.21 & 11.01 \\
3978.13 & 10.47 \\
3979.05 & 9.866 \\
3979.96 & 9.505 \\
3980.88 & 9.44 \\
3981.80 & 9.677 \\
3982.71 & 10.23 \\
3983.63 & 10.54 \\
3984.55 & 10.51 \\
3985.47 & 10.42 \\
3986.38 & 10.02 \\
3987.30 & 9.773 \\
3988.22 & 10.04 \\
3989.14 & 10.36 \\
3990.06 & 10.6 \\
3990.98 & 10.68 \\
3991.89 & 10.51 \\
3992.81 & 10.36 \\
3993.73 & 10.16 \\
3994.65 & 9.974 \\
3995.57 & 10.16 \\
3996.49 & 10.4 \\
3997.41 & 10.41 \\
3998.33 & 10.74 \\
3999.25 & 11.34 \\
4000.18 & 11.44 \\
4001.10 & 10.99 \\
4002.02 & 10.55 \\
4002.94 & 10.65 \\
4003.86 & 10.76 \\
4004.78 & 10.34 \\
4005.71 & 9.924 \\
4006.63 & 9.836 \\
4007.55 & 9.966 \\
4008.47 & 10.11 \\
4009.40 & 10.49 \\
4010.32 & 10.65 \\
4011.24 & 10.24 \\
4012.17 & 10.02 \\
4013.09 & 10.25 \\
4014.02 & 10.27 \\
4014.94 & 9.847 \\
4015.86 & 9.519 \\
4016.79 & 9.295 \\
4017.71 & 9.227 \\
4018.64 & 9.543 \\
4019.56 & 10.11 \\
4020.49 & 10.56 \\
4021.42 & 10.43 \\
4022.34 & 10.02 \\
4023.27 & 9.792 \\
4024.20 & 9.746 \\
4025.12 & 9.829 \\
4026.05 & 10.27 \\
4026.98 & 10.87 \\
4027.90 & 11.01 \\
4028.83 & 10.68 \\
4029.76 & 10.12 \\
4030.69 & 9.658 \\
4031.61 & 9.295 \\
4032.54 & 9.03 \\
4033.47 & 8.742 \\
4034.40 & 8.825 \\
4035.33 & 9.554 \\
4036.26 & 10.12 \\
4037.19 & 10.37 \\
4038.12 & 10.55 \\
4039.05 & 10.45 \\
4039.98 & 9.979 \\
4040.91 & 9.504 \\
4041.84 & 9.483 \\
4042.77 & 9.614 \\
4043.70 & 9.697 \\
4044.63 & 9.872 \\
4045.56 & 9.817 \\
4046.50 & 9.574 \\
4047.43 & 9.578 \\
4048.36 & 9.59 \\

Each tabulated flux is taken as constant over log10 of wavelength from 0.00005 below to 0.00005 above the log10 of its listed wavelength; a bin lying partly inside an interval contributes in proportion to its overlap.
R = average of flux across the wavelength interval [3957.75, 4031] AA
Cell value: 10.7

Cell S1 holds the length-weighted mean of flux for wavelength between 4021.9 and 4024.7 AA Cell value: 9.85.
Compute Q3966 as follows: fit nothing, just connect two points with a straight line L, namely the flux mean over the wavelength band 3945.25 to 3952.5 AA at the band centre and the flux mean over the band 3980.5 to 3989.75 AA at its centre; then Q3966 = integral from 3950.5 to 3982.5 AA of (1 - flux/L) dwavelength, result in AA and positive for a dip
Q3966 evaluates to -3.02 AA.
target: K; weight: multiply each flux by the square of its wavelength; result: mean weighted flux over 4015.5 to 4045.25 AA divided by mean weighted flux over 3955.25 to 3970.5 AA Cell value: 0.85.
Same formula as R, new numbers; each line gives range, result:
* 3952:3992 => 11.1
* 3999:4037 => 10.1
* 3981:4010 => 10.4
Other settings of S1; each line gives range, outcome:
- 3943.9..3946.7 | 10.8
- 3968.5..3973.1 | 12.7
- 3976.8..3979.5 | 10.4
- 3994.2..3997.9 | 10.2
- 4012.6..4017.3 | 9.84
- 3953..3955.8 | 11.2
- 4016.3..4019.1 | 9.35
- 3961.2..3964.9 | 11.3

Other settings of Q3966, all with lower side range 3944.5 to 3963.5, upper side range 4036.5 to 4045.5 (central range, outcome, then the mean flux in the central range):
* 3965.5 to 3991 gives -1.4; 11.1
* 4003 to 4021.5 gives 0.3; 10.1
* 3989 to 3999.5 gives -0.1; 10.5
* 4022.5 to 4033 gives 0.1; 10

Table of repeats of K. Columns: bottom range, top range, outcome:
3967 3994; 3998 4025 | 0.95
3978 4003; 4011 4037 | 0.97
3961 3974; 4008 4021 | 0.83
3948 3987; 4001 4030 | 0.94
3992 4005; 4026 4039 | 0.95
